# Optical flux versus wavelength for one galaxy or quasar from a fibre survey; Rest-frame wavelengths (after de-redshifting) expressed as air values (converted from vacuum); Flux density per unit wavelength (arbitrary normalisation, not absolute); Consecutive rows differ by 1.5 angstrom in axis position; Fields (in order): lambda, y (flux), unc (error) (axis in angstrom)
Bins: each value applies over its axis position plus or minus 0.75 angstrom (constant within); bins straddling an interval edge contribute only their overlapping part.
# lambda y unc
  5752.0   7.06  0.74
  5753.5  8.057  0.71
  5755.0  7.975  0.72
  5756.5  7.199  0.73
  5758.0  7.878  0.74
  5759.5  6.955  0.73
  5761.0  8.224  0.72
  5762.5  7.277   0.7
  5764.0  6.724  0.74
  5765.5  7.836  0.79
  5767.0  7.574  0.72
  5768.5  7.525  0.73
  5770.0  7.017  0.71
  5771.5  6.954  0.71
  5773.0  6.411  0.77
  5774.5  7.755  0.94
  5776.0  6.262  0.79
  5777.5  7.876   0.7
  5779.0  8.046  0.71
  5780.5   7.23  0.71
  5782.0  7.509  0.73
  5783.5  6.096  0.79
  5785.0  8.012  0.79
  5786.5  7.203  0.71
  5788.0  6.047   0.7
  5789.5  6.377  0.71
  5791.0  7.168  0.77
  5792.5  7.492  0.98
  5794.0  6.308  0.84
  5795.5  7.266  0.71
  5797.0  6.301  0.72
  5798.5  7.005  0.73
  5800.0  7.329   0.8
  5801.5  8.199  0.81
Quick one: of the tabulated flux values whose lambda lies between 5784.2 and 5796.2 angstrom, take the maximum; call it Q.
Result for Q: 8.012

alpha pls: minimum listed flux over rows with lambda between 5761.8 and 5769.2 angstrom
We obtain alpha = 6.724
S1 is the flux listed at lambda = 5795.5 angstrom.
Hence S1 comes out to 7.266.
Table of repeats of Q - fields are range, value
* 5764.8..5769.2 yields 7.836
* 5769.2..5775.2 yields 7.755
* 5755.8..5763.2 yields 8.224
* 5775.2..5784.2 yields 8.046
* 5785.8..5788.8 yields 7.203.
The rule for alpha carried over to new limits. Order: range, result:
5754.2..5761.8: 6.955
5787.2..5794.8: 6.047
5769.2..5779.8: 6.262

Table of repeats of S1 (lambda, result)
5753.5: 8.057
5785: 8.012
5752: 7.06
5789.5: 6.377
